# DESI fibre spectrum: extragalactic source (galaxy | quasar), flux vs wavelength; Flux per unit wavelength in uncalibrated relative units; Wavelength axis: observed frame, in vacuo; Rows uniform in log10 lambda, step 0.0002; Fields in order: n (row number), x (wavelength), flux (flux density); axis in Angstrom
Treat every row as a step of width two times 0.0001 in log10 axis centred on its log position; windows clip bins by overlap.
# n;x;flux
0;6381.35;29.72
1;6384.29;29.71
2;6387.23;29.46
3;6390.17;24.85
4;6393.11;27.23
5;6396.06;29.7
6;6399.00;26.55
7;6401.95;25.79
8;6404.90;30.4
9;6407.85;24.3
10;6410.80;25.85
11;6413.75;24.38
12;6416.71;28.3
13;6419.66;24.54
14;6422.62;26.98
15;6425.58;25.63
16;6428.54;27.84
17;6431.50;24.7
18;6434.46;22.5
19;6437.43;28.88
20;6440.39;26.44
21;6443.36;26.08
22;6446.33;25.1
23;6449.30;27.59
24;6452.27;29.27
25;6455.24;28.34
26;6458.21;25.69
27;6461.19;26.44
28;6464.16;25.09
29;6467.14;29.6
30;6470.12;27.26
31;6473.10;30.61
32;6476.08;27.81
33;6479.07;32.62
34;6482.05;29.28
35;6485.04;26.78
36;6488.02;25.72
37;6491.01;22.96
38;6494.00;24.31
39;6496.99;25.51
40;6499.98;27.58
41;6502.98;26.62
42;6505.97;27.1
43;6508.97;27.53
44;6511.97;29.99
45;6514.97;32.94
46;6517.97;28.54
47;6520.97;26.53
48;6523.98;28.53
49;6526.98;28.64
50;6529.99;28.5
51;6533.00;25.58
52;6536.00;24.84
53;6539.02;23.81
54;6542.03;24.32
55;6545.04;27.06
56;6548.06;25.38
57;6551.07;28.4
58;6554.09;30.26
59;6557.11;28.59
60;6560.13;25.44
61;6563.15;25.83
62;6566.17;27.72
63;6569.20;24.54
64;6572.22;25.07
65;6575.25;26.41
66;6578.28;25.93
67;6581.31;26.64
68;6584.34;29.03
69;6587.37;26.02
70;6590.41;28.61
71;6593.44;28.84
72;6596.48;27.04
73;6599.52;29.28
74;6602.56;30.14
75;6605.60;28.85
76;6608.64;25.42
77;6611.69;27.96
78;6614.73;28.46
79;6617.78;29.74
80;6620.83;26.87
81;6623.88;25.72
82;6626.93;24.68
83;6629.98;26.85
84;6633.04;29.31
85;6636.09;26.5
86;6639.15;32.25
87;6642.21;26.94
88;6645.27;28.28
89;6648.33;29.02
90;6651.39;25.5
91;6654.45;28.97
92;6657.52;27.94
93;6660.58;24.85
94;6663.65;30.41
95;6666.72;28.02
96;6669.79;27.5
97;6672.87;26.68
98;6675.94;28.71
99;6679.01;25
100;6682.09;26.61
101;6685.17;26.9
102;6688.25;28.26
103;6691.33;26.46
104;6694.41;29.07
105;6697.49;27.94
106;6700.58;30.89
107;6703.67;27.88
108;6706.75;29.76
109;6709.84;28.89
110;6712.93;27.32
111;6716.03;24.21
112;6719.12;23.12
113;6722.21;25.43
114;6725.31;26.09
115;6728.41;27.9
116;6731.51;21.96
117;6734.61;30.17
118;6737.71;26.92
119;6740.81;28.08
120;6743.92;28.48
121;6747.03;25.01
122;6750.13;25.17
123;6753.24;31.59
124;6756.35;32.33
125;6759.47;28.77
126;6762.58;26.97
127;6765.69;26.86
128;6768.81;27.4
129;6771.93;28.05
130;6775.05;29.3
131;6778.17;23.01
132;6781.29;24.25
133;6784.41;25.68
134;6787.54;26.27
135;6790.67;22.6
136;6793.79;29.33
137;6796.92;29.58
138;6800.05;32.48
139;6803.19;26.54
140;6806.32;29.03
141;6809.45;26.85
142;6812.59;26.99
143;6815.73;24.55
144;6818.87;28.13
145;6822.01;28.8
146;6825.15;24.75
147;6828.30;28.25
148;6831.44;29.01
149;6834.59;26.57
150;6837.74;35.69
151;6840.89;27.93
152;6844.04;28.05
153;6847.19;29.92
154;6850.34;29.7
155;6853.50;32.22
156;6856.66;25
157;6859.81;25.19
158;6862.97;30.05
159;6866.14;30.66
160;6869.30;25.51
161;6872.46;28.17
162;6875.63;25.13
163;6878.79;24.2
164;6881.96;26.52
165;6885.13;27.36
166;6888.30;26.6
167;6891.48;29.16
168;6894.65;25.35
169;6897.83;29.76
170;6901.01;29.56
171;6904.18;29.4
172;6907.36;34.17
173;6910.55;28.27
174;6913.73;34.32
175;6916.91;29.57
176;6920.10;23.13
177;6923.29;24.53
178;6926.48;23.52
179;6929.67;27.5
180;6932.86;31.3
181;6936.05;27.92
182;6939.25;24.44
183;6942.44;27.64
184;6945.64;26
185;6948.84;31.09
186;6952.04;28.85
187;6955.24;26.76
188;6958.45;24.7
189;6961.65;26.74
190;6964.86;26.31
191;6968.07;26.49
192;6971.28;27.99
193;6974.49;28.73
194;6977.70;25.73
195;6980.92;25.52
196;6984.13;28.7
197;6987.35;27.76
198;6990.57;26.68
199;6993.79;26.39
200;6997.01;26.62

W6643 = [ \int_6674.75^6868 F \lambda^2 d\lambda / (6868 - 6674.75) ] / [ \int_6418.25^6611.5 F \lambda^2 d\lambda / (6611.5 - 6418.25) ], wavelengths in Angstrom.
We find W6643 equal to 1.10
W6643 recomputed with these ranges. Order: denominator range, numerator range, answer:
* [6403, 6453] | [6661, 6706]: 1.14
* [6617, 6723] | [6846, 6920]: 1.10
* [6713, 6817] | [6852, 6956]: 1.07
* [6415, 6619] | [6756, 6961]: 1.13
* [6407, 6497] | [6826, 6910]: 1.20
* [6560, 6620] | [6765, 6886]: 1.08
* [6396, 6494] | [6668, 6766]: 1.11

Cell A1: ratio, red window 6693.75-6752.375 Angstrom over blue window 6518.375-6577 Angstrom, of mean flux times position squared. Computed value 1.07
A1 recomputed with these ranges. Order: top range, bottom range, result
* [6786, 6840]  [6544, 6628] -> 1.10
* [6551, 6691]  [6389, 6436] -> 1.12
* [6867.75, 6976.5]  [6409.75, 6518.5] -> 1.17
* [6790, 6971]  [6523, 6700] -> 1.10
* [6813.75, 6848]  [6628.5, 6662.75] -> 1.07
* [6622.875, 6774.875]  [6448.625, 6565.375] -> 1.07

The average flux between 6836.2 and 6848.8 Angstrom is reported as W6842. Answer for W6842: 30.4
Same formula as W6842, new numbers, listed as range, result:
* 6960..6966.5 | 26.5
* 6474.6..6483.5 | 29.9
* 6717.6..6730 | 25.6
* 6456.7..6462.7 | 26.1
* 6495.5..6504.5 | 26.6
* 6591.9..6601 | 28.4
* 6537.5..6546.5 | 25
